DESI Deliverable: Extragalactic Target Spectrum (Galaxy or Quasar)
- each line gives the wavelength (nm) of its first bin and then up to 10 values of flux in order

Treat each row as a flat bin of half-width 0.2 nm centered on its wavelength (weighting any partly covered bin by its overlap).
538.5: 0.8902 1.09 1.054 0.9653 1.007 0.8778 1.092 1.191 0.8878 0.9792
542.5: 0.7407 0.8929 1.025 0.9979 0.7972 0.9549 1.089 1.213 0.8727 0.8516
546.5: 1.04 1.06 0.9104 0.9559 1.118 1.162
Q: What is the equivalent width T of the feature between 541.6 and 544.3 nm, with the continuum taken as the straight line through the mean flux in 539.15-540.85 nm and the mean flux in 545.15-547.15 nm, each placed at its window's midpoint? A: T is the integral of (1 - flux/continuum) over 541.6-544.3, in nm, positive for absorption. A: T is 0.240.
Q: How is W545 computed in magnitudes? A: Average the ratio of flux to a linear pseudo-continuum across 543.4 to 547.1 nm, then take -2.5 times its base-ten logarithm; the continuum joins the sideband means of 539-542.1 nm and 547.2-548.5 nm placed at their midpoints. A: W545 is 0.04 mag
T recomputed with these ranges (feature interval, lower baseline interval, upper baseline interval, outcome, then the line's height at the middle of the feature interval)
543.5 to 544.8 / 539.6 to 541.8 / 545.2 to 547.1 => 0.09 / 1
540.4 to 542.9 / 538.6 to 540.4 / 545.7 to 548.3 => 0.11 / 1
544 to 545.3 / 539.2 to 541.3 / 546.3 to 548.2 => 0.02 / 1.01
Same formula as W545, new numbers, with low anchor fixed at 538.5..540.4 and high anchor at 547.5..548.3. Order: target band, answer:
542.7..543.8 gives 0.055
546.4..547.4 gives 0.026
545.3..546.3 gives 0.107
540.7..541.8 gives -0.062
